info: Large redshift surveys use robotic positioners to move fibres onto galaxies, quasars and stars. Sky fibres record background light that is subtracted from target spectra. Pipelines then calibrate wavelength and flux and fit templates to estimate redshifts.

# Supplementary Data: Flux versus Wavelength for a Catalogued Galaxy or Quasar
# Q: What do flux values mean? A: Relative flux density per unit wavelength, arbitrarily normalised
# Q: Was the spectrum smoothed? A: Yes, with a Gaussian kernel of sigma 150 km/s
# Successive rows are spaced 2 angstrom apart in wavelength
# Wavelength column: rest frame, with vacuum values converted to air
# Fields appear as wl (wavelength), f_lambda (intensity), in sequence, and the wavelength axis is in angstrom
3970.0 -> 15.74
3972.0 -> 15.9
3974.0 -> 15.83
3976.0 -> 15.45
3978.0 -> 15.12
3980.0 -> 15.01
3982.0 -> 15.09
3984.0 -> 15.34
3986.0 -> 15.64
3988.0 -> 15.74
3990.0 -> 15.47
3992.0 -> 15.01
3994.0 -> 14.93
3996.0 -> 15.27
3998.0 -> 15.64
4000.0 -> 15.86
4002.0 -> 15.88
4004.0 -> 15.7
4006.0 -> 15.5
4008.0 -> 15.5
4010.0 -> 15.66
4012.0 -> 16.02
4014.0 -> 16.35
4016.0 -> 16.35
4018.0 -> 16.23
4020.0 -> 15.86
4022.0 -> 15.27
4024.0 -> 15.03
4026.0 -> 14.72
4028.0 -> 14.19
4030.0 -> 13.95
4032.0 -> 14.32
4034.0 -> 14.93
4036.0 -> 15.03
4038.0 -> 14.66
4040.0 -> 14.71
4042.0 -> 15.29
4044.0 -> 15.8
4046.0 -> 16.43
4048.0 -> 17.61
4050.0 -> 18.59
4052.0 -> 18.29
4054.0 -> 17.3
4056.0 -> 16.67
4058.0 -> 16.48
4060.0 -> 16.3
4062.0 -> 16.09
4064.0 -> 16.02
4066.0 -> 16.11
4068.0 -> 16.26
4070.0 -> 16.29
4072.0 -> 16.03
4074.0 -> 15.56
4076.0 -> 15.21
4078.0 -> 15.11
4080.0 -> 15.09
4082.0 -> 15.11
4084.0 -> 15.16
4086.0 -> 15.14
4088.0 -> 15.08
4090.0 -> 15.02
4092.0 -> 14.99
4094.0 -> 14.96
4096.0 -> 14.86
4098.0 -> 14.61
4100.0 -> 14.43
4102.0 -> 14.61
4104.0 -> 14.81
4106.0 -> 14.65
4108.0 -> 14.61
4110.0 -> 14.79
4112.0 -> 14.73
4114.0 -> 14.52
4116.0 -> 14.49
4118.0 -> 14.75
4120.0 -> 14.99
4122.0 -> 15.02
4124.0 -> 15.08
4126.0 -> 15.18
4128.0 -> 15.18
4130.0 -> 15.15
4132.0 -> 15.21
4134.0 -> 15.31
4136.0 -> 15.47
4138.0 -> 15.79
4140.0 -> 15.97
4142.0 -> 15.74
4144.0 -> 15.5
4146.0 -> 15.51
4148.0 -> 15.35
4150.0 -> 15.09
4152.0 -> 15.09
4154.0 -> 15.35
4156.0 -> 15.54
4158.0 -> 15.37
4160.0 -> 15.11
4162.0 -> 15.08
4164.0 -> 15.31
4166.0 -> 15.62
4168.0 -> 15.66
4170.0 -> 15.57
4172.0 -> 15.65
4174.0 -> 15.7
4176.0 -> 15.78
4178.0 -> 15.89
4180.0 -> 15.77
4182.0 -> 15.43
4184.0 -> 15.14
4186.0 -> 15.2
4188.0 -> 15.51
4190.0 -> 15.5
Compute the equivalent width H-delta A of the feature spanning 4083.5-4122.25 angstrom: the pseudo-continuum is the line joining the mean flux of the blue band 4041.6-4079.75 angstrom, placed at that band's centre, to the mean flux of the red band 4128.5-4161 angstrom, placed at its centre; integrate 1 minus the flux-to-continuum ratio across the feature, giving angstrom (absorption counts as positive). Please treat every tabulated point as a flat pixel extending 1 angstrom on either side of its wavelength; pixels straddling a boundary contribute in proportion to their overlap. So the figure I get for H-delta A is 2.7 angstrom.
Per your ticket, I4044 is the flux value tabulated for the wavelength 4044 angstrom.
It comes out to 15.8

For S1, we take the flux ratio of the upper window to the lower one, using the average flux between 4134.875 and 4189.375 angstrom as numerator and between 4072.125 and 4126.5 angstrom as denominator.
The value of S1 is 1.04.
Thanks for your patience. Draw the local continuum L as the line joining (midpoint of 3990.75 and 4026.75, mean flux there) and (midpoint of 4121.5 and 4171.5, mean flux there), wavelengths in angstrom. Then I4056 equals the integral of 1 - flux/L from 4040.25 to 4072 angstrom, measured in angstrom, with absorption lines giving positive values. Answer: -2.1 angstrom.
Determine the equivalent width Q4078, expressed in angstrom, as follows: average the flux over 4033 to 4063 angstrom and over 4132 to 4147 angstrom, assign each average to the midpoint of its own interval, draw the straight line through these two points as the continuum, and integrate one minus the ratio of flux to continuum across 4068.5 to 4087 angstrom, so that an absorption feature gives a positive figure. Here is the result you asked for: 0.7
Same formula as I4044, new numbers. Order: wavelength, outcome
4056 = 16.67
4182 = 15.43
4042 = 15.29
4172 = 15.65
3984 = 15.34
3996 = 15.27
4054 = 17.3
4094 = 14.96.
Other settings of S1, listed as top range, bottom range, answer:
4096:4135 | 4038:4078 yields 0.91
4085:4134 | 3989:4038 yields 0.97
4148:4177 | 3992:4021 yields 0.98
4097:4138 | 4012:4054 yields 0.95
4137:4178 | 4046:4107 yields 0.98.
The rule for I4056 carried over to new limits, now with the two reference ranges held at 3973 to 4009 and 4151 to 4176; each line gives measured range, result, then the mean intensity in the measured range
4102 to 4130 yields 1.1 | 14.8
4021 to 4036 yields 0.8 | 14.7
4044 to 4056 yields -1.5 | 17.4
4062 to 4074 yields -0.5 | 16.1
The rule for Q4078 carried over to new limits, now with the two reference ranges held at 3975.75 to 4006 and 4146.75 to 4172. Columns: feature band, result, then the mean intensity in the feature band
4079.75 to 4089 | 0.2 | 15.1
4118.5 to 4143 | 0.1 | 15.3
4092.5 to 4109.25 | 0.7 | 14.7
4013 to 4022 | -0.4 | 16.1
